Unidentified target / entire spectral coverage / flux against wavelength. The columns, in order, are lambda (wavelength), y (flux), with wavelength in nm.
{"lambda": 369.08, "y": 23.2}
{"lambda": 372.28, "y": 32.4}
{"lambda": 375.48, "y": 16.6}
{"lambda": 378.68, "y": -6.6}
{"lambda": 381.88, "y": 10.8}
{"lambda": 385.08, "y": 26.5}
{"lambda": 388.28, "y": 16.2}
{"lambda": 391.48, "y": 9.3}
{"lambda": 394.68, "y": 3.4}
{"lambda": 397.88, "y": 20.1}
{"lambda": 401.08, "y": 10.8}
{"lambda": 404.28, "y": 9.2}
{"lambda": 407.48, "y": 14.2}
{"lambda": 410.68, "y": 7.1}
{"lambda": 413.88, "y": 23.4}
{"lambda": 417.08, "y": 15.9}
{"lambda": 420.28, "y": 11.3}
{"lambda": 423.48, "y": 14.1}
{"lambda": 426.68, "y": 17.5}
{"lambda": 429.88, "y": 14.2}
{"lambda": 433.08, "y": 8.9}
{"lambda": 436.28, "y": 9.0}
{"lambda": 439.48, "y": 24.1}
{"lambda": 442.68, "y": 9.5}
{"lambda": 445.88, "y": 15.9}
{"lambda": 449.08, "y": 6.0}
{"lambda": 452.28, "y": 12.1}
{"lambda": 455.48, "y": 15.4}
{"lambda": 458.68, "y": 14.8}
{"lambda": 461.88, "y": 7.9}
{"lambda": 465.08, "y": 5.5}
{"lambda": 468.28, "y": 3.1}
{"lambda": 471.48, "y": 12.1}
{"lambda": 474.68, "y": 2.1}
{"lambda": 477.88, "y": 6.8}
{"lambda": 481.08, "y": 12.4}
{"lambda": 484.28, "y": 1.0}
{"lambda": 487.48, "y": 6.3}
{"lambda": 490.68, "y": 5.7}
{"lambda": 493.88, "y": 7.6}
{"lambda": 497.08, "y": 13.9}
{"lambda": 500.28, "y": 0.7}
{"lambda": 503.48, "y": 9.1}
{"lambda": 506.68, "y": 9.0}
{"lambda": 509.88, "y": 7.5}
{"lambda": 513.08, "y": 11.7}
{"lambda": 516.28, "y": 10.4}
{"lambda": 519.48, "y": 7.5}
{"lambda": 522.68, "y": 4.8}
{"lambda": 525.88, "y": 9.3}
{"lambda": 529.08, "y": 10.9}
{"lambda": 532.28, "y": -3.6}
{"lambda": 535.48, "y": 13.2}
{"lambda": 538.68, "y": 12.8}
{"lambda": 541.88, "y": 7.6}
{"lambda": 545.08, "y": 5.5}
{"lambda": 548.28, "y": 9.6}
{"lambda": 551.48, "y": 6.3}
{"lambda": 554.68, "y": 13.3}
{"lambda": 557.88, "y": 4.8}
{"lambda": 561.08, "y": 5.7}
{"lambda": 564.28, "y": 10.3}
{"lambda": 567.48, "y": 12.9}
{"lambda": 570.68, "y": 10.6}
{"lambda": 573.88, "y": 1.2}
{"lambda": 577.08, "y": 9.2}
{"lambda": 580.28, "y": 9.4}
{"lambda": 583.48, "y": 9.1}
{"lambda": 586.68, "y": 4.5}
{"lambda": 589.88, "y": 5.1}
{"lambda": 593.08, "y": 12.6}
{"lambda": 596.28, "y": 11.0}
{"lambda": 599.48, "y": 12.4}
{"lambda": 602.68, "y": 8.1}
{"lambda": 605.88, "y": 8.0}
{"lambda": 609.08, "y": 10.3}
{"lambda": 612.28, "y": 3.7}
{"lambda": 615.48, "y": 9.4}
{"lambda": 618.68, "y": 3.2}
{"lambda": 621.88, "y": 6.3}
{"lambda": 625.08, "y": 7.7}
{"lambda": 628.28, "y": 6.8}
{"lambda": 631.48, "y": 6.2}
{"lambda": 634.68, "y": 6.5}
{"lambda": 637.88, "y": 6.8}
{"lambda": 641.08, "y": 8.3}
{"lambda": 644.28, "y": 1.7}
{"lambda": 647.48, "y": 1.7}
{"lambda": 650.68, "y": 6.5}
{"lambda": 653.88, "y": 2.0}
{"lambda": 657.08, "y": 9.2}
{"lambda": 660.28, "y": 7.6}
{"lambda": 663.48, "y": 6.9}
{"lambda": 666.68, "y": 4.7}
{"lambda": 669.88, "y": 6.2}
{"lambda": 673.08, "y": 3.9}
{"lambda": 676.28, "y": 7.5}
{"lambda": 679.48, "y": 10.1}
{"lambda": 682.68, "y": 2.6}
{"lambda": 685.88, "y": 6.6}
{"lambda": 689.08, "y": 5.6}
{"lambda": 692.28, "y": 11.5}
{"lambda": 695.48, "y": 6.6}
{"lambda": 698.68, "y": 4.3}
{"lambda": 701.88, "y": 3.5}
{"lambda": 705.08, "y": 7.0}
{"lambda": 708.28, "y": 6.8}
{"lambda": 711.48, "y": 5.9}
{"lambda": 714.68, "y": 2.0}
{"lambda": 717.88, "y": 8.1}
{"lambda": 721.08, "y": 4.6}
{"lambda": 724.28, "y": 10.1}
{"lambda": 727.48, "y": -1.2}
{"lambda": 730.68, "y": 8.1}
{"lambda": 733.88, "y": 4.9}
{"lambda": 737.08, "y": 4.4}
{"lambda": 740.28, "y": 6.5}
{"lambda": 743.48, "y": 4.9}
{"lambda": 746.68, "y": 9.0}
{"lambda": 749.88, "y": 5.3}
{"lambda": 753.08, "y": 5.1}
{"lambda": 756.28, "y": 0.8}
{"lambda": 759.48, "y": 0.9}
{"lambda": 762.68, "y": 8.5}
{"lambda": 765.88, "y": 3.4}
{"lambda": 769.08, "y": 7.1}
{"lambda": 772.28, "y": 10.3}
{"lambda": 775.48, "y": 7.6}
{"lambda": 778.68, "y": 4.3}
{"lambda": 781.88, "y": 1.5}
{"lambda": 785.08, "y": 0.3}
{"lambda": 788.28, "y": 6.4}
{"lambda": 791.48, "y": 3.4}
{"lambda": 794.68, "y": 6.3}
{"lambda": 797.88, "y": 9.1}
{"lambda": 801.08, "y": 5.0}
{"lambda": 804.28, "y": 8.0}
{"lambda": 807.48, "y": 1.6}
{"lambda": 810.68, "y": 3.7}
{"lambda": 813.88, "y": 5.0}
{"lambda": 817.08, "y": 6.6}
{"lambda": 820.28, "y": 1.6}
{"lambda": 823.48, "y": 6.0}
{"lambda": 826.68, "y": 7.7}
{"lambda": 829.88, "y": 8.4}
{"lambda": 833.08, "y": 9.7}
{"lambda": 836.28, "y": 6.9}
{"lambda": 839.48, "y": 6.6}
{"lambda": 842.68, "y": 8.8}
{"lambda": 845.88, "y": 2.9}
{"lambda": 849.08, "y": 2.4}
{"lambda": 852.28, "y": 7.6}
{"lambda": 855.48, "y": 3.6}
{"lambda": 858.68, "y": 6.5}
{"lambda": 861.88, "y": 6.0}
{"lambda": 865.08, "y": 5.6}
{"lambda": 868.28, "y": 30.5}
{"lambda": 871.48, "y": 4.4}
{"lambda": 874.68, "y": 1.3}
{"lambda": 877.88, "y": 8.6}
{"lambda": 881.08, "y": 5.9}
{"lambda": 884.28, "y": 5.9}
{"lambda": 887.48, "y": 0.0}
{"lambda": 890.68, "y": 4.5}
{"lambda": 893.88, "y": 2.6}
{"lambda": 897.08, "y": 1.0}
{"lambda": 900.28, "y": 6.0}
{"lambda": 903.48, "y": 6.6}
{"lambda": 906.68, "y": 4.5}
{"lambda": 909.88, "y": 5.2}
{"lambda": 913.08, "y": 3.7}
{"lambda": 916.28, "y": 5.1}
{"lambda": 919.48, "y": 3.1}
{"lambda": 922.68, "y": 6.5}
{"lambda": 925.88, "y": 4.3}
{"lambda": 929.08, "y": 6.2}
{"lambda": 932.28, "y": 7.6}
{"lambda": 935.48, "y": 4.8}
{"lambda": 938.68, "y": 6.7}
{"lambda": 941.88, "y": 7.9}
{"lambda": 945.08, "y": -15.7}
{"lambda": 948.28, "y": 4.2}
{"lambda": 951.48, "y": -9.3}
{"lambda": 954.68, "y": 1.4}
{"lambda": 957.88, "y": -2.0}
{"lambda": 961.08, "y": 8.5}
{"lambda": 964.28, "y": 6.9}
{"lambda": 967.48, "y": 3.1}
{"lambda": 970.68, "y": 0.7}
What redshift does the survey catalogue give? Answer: 1.33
